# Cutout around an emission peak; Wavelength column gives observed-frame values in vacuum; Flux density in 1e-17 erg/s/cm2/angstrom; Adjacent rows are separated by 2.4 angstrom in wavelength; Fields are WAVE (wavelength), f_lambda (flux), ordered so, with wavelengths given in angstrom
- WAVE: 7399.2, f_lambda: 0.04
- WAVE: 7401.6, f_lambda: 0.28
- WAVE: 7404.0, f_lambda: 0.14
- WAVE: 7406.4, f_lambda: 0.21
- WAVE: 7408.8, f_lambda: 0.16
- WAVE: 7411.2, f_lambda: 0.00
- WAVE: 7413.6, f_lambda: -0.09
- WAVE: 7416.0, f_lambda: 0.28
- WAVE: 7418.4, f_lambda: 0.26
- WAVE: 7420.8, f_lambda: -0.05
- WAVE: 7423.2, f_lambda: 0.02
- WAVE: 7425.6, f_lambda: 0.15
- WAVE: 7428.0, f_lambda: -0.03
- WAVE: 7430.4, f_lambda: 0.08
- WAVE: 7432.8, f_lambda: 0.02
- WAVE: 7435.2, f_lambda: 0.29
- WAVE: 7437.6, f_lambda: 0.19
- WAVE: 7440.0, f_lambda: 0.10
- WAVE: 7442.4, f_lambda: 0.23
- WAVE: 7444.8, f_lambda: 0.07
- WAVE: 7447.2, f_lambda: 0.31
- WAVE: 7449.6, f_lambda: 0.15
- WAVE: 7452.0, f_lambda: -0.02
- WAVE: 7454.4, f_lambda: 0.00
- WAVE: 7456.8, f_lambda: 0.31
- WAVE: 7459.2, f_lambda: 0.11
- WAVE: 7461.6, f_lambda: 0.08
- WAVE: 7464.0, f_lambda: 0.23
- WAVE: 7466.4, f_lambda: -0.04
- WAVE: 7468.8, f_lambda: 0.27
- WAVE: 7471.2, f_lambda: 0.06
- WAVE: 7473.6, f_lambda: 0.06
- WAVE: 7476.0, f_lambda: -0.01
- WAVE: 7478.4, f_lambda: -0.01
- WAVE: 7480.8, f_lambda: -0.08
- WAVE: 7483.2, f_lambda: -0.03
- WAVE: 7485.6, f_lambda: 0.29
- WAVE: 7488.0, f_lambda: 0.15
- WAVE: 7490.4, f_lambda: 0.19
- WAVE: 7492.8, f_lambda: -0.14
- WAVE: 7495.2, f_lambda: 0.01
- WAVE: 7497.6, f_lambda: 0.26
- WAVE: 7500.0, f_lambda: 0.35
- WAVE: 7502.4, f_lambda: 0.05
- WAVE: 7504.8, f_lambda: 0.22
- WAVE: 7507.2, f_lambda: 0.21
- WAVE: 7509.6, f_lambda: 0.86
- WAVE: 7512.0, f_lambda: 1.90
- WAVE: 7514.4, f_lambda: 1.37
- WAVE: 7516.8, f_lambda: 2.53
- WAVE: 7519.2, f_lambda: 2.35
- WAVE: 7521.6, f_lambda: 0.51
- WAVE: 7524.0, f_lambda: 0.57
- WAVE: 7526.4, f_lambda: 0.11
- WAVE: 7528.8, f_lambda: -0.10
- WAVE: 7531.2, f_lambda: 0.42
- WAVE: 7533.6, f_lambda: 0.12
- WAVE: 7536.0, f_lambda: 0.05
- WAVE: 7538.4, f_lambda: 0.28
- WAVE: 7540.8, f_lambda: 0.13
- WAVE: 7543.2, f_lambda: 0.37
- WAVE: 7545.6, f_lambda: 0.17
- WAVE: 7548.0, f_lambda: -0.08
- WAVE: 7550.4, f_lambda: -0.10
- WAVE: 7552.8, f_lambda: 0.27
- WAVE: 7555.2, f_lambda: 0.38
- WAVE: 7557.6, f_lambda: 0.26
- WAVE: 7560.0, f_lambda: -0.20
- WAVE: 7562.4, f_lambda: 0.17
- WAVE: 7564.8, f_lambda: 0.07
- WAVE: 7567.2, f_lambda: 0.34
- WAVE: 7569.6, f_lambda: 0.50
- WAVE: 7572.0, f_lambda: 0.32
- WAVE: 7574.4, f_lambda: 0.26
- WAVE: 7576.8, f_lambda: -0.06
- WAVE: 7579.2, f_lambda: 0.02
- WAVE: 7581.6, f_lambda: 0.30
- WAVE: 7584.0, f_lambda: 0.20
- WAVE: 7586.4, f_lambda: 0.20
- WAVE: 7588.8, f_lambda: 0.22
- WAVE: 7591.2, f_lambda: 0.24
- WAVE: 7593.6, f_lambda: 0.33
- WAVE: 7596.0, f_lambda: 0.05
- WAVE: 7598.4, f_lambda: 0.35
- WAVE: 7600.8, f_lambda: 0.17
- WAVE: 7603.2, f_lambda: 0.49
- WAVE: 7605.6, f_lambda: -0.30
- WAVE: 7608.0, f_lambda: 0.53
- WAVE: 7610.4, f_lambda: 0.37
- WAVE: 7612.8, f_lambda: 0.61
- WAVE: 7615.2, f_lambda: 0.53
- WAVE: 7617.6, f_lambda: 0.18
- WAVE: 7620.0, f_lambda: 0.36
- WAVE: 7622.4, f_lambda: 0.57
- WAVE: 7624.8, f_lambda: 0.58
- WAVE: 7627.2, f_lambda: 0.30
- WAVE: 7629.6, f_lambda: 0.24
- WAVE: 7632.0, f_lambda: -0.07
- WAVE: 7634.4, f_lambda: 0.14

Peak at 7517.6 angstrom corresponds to [O II] 3727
